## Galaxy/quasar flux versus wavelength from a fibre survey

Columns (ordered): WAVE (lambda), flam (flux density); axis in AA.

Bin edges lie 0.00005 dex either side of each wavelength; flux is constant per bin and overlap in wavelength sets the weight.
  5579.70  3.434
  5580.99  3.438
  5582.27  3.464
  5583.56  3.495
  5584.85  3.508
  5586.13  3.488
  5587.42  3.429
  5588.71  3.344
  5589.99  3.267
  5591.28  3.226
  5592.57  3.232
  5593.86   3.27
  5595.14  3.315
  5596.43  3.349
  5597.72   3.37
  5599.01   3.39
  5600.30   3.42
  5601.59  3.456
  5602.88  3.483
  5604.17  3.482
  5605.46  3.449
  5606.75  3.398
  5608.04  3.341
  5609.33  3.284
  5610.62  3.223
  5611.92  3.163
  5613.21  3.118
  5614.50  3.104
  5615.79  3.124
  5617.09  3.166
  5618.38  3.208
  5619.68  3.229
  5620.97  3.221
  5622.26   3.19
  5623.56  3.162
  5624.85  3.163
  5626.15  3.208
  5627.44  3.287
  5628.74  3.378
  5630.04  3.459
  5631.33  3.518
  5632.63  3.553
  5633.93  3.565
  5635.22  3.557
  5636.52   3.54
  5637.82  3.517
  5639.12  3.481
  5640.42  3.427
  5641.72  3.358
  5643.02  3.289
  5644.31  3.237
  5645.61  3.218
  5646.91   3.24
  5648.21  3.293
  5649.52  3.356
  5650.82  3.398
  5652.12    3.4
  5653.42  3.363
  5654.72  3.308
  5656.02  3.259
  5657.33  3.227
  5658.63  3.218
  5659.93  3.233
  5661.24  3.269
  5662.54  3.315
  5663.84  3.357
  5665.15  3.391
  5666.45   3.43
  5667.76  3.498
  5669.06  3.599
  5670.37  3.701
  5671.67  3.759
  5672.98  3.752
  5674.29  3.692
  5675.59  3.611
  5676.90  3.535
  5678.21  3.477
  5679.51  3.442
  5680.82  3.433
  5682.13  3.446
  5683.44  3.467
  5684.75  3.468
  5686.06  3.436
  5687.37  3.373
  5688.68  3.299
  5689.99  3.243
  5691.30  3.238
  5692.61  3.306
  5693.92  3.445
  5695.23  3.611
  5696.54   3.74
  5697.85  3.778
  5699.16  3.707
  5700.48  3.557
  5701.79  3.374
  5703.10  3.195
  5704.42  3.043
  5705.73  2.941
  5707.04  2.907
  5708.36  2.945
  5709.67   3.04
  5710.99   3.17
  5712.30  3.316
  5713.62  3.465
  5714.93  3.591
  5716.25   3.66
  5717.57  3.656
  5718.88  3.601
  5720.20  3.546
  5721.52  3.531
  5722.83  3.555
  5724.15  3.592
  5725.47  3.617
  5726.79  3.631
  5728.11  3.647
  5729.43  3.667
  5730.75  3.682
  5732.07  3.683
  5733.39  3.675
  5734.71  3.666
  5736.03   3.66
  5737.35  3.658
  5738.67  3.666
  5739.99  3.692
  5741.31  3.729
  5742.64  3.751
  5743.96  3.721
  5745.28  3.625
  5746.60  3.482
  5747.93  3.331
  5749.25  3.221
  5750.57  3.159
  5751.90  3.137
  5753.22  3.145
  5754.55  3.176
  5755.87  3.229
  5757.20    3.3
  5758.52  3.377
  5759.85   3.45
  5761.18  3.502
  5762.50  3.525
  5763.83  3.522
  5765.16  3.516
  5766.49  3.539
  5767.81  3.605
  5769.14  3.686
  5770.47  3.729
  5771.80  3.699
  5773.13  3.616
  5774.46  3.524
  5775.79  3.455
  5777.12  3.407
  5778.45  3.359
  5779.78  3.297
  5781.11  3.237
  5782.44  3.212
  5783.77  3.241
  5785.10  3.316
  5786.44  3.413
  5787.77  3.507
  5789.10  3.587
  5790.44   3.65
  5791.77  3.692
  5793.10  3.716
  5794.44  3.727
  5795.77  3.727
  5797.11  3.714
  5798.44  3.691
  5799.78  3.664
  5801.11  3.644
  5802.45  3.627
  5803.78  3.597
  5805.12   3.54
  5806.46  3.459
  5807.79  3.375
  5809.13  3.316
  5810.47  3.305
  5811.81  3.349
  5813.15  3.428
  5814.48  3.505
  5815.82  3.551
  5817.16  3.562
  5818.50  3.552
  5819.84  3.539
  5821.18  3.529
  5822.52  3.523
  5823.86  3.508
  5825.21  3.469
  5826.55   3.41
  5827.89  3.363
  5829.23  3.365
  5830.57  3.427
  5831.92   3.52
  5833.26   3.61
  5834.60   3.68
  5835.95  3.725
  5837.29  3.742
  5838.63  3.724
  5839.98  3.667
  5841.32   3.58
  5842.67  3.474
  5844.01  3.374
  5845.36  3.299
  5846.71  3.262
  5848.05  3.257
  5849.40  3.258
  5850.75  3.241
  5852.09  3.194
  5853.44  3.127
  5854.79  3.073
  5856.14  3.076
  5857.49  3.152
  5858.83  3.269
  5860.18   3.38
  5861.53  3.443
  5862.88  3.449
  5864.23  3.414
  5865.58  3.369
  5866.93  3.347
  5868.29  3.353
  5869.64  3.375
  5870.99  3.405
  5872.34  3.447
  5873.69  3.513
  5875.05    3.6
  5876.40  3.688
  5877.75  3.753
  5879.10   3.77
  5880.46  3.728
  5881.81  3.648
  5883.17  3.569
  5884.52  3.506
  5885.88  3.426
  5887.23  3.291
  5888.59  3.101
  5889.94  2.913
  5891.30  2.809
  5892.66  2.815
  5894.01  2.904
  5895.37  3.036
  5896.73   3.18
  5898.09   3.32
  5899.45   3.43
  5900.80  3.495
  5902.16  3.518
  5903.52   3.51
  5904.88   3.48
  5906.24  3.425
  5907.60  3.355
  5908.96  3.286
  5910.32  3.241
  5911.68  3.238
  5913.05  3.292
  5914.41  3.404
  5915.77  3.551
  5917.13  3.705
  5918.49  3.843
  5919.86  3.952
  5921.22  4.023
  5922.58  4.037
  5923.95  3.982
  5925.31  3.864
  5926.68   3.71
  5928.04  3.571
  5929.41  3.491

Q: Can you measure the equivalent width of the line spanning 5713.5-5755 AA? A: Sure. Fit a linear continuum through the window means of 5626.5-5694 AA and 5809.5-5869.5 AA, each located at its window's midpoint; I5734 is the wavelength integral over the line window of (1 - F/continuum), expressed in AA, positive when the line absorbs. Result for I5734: -1.7 AA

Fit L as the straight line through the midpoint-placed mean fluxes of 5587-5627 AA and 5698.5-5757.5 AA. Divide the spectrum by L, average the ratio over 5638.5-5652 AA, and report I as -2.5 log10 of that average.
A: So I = 0.00 mag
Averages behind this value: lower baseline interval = 3.28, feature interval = 3.33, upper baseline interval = 3.45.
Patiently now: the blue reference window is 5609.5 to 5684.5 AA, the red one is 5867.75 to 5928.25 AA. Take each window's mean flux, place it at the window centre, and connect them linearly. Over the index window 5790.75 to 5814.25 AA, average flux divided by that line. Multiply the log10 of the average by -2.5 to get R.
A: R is -0.04 mag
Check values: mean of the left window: 3.37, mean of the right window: 3.47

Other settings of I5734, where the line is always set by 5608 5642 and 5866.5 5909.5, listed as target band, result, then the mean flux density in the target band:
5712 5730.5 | -1.4 AA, 3.58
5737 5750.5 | -0.9 AA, 3.57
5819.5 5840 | -1.1 AA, 3.55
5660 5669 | -0.2 AA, 3.38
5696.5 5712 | 0.3 AA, 3.27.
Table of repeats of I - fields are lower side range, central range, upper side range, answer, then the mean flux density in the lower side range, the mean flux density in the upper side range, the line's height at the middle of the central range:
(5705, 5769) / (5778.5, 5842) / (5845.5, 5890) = -0.03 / 3.47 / 3.38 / 3.42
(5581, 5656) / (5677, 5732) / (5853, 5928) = -0.02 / 3.34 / 3.43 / 3.37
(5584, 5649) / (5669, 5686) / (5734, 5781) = -0.05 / 3.33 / 3.49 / 3.4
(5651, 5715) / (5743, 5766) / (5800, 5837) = 0.02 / 3.39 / 3.5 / 3.45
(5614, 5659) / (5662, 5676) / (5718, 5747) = -0.04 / 3.32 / 3.64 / 3.43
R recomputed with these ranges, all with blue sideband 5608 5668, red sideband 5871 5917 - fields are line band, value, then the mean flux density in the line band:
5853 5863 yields 0.042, 3.24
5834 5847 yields -0.062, 3.56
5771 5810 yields -0.053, 3.52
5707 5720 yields -0.010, 3.36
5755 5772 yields -0.051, 3.5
